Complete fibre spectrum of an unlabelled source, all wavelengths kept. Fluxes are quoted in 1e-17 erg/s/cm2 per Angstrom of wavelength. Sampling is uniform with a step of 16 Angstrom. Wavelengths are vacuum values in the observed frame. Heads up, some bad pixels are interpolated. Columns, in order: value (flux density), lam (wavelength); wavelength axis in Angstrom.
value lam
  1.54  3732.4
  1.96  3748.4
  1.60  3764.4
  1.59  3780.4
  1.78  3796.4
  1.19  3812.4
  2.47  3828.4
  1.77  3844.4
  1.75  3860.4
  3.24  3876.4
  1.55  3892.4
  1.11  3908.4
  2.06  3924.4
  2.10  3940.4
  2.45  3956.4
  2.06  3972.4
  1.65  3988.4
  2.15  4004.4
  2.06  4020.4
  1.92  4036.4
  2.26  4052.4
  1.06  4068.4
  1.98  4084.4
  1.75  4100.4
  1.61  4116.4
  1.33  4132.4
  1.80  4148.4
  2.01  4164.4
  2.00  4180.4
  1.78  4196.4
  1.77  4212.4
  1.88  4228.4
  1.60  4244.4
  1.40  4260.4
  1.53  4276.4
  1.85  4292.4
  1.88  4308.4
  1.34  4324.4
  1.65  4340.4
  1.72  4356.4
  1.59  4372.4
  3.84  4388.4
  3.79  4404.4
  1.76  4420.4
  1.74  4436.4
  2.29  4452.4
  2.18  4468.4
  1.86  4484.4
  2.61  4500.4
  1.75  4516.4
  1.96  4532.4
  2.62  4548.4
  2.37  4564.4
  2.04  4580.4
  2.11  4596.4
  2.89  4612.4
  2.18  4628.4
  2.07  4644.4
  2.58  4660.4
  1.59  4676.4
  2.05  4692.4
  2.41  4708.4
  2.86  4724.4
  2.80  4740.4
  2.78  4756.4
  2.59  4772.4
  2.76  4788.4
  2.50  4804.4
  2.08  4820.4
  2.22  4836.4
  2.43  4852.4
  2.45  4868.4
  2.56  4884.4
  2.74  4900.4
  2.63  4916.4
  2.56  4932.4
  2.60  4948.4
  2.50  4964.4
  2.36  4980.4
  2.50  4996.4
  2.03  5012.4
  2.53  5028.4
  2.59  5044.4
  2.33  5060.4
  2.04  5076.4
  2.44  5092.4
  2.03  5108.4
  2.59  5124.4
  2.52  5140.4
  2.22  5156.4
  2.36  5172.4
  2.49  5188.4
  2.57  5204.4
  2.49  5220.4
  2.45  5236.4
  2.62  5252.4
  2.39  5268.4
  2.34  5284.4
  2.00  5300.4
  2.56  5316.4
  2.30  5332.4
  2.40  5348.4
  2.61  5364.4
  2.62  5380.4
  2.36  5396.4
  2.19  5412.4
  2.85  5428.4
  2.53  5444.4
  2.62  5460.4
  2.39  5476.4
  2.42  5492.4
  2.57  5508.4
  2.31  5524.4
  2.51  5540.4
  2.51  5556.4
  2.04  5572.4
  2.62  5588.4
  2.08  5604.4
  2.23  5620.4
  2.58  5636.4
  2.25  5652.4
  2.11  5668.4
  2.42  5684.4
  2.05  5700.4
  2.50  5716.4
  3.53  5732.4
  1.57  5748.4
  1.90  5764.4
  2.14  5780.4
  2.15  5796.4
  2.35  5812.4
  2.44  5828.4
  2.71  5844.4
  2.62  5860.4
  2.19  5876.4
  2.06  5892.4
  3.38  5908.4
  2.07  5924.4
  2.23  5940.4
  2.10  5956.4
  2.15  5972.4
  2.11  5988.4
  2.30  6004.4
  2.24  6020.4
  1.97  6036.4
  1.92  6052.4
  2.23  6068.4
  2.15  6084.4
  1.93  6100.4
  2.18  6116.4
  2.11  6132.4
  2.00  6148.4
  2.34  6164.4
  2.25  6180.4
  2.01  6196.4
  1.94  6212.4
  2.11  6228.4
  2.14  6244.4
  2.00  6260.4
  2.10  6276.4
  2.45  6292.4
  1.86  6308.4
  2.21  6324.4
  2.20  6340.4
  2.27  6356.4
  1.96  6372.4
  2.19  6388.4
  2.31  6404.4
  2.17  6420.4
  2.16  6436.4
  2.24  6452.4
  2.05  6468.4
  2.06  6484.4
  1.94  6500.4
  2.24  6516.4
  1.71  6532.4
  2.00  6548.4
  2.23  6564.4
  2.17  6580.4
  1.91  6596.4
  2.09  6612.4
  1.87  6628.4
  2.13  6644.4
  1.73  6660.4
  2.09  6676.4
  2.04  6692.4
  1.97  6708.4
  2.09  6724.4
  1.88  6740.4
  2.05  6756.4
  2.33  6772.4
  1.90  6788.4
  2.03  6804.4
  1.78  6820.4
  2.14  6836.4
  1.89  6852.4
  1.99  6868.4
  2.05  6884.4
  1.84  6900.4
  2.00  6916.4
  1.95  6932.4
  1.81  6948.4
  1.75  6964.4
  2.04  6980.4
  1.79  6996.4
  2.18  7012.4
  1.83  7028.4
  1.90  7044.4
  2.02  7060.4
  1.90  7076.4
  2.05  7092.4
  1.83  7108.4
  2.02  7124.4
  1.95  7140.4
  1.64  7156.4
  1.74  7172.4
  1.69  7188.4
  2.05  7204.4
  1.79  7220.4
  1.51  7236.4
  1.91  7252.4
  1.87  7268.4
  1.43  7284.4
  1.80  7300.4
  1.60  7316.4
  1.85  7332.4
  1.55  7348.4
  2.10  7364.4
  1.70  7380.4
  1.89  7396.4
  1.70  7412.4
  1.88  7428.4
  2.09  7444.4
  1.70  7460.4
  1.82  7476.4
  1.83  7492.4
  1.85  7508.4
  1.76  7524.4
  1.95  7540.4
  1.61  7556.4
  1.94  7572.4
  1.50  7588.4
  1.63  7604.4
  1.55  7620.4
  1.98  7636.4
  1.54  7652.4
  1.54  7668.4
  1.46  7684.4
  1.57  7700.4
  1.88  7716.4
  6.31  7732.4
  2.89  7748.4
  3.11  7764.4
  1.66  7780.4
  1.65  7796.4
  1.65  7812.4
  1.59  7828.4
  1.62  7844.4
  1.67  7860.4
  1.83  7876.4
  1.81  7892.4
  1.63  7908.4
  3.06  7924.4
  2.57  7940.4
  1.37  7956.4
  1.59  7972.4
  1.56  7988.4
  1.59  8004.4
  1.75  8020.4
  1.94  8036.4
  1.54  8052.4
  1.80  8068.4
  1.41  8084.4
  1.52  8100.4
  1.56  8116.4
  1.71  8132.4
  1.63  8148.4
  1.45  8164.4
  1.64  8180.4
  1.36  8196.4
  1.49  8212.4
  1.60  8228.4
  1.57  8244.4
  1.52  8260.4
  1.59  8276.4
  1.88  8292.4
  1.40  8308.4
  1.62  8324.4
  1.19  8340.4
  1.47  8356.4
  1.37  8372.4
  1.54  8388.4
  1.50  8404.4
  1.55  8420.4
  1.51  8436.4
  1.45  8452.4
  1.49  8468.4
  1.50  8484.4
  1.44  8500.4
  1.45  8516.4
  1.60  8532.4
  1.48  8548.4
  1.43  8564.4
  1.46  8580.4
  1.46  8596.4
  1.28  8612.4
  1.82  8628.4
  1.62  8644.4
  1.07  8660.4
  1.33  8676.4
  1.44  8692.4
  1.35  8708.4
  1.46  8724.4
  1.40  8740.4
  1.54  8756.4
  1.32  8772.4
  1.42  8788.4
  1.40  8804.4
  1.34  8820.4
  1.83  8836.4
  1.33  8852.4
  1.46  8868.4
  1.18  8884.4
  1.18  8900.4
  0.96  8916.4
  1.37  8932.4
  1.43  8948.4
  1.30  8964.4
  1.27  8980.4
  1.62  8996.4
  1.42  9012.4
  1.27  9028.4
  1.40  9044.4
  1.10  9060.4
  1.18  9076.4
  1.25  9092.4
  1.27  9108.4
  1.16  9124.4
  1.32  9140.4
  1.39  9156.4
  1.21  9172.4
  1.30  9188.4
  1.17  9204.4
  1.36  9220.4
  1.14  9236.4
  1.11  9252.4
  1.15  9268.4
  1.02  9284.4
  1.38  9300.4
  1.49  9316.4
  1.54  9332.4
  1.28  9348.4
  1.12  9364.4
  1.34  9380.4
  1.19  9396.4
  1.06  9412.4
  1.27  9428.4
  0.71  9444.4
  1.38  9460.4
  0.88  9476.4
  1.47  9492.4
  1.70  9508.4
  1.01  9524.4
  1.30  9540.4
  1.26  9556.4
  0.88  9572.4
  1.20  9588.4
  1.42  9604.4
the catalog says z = 0.179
